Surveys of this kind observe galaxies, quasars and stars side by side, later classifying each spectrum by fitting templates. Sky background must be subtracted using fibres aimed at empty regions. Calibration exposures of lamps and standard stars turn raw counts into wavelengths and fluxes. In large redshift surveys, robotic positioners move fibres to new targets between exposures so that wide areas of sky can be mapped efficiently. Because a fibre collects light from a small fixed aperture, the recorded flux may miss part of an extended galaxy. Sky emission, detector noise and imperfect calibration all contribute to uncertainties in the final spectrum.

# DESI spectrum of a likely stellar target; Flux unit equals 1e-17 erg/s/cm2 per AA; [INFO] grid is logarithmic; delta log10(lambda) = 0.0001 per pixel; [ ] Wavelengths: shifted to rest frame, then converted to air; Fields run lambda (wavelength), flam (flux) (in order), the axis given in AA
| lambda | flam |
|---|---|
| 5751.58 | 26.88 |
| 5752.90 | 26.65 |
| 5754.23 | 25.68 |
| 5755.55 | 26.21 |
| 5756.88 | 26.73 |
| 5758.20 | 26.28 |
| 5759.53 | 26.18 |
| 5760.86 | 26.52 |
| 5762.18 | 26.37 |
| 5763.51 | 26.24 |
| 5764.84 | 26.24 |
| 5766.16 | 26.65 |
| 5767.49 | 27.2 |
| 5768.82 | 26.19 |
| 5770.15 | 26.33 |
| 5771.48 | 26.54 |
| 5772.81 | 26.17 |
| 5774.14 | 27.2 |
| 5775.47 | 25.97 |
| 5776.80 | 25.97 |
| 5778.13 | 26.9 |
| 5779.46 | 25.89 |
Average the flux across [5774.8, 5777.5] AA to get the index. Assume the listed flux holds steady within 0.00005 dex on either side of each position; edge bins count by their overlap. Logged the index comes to 26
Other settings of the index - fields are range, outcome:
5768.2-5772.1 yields 26.3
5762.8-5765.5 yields 26.2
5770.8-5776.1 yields 26.5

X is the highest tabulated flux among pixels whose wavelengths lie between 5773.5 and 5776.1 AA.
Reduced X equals 27.2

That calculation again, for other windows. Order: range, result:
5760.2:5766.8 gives 26.65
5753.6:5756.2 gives 26.21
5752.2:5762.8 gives 26.73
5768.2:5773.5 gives 26.54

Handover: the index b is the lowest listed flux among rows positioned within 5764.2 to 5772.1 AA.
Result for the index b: 26.19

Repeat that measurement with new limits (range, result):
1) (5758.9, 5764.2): 26.18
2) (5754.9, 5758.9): 26.21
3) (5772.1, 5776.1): 25.97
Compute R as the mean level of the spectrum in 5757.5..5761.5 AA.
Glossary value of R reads 26.3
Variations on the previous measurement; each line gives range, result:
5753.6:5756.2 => 26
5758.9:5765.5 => 26.3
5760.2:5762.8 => 26.5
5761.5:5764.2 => 26.3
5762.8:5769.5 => 26.5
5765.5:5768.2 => 26.9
